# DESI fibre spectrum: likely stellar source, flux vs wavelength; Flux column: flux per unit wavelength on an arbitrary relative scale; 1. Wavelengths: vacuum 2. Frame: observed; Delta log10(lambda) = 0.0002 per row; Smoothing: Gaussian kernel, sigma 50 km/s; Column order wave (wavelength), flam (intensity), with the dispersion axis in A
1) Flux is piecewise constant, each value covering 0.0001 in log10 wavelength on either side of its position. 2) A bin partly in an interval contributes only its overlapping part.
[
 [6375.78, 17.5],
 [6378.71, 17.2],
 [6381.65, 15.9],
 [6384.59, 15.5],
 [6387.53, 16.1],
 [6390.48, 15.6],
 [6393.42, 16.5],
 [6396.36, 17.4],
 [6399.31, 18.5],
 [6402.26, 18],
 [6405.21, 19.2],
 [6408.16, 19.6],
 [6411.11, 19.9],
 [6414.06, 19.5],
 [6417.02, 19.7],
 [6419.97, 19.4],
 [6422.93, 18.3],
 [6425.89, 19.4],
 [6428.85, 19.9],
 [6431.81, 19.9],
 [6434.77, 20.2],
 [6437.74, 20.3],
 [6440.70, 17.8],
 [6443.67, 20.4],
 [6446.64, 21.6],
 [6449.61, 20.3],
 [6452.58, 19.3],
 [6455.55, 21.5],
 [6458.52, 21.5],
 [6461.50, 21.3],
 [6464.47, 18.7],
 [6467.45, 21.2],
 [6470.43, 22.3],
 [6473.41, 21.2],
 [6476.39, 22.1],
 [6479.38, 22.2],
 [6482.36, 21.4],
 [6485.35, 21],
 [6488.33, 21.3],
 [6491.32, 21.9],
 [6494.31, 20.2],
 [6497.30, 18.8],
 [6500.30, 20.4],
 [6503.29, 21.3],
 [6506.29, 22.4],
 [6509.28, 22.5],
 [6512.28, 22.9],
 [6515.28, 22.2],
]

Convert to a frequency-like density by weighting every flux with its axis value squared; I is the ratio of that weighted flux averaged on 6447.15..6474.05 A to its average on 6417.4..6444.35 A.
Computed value 1.08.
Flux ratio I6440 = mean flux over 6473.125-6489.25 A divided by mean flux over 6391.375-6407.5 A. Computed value 1.2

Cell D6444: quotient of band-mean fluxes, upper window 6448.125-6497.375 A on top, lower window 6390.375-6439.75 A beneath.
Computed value 1.11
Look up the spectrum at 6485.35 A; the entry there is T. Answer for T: 21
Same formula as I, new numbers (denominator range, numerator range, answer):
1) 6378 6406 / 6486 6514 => 1.30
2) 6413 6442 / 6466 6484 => 1.13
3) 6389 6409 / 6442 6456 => 1.17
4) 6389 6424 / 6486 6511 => 1.18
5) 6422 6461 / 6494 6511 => 1.07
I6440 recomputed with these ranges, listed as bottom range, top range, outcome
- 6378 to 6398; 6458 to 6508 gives 1.30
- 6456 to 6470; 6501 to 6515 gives 1.06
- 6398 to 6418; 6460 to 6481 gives 1.11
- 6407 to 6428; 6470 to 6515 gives 1.11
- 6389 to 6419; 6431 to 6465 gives 1.10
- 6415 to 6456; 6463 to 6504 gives 1.06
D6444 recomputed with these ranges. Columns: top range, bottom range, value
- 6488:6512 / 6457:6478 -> 1.00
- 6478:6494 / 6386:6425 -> 1.17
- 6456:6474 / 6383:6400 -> 1.28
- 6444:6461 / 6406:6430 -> 1.07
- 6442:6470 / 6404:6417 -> 1.06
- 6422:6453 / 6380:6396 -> 1.23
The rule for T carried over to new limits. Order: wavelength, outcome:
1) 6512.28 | 22.9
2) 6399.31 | 18.5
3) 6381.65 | 15.9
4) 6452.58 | 19.3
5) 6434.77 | 20.2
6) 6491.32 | 21.9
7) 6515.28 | 22.2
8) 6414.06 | 19.5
